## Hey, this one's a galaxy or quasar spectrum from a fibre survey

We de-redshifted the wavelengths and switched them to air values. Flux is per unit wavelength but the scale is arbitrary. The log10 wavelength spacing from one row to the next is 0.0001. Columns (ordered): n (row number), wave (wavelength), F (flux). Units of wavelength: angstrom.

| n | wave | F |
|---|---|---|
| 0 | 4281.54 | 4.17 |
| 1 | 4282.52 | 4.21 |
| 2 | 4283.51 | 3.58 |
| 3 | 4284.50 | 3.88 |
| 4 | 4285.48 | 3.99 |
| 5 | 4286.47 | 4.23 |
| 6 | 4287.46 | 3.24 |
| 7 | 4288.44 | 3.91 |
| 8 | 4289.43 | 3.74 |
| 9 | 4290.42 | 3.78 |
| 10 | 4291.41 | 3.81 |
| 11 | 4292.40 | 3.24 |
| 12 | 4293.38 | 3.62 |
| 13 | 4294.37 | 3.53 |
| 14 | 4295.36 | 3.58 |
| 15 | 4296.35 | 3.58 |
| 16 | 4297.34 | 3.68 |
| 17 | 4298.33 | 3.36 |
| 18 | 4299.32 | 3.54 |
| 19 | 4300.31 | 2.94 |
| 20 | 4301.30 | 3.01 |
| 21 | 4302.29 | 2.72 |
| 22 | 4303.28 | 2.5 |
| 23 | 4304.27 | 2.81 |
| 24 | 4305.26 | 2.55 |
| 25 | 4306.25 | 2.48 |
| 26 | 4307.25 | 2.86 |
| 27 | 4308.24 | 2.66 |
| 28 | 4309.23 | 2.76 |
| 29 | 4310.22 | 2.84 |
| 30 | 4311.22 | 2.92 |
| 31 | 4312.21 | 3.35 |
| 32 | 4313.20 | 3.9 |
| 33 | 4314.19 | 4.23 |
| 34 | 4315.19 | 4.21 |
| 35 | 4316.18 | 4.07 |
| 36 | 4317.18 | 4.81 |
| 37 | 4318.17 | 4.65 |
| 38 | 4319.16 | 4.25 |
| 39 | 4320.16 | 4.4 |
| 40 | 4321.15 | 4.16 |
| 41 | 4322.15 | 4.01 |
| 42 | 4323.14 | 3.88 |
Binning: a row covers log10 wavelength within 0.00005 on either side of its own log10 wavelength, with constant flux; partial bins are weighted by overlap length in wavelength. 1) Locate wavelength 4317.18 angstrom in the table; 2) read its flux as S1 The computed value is 4.81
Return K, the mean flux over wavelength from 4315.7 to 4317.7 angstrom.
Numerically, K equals 4.44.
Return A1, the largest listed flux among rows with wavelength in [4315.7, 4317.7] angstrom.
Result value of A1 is 4.81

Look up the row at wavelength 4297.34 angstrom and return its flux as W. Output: 3.68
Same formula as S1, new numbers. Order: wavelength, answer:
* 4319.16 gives 4.25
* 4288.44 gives 3.91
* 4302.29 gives 2.72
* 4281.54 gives 4.17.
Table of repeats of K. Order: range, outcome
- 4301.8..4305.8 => 2.65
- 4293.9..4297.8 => 3.59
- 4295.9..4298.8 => 3.54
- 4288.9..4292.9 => 3.64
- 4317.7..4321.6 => 4.37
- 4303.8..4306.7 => 2.62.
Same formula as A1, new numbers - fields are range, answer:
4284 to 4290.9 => 4.23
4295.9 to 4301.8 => 3.68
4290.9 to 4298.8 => 3.81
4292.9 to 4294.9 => 3.62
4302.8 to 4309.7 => 2.86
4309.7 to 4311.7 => 2.92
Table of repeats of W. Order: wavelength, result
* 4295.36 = 3.58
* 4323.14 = 3.88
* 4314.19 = 4.23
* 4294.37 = 3.53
